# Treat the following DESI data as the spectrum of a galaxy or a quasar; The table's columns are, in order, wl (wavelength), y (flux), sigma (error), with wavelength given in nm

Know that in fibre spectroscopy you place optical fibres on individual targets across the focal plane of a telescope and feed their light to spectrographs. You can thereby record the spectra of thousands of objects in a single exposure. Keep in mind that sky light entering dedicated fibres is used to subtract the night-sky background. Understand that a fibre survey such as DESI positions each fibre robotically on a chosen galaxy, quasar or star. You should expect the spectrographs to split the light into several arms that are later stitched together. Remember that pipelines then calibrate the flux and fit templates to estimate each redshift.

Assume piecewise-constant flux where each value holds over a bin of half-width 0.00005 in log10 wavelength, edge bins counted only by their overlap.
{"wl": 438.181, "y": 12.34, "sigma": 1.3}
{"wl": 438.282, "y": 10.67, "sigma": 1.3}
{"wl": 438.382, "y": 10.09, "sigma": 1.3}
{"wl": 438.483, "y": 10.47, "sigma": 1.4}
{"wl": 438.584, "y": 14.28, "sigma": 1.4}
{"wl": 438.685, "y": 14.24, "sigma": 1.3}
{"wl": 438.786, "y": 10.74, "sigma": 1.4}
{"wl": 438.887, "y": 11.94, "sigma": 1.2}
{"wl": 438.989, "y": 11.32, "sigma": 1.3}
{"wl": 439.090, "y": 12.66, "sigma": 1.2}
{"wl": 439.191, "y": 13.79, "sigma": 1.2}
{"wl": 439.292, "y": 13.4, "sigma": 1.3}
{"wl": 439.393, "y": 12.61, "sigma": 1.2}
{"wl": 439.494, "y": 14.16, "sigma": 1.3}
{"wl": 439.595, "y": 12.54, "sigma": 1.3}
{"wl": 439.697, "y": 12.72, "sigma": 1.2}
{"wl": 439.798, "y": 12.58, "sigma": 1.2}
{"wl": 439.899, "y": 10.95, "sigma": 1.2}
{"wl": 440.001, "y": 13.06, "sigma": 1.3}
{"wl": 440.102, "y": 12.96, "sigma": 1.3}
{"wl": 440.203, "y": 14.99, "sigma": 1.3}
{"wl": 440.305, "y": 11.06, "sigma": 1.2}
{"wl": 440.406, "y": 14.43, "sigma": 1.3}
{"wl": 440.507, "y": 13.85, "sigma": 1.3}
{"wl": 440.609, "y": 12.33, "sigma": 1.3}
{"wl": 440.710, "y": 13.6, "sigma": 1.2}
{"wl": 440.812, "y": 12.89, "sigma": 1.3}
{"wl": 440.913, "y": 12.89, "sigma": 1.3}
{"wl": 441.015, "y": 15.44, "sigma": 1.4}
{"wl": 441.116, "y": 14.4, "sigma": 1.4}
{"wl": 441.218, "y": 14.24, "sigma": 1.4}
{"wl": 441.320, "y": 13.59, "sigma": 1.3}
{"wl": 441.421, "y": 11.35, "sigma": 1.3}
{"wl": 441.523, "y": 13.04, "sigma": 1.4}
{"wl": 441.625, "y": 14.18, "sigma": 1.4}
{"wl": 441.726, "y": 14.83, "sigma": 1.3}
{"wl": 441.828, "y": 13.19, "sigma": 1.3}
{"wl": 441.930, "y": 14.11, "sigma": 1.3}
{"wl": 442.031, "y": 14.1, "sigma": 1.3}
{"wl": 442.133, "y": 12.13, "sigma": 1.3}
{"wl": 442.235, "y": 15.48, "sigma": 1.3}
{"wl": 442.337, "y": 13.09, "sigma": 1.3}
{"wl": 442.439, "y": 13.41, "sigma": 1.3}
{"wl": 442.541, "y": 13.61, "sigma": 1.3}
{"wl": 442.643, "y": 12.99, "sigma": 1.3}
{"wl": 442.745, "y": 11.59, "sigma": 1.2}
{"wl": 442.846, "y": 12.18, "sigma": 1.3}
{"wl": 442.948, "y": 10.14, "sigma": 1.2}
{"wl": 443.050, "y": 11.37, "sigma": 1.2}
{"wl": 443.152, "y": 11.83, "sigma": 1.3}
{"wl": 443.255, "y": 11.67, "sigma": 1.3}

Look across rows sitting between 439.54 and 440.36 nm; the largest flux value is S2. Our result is 14.99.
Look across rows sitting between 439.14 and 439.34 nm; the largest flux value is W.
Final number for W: 13.79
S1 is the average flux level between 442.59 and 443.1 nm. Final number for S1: 11.7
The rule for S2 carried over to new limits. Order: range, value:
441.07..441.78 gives 14.83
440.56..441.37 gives 15.44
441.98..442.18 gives 14.1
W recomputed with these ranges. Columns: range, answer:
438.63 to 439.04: 14.24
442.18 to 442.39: 15.48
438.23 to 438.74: 14.28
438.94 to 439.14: 12.66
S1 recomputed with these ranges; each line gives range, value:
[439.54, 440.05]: 12.4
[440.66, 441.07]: 13.7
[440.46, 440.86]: 13.1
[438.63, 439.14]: 12.2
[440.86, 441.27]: 14.2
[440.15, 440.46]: 13.5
